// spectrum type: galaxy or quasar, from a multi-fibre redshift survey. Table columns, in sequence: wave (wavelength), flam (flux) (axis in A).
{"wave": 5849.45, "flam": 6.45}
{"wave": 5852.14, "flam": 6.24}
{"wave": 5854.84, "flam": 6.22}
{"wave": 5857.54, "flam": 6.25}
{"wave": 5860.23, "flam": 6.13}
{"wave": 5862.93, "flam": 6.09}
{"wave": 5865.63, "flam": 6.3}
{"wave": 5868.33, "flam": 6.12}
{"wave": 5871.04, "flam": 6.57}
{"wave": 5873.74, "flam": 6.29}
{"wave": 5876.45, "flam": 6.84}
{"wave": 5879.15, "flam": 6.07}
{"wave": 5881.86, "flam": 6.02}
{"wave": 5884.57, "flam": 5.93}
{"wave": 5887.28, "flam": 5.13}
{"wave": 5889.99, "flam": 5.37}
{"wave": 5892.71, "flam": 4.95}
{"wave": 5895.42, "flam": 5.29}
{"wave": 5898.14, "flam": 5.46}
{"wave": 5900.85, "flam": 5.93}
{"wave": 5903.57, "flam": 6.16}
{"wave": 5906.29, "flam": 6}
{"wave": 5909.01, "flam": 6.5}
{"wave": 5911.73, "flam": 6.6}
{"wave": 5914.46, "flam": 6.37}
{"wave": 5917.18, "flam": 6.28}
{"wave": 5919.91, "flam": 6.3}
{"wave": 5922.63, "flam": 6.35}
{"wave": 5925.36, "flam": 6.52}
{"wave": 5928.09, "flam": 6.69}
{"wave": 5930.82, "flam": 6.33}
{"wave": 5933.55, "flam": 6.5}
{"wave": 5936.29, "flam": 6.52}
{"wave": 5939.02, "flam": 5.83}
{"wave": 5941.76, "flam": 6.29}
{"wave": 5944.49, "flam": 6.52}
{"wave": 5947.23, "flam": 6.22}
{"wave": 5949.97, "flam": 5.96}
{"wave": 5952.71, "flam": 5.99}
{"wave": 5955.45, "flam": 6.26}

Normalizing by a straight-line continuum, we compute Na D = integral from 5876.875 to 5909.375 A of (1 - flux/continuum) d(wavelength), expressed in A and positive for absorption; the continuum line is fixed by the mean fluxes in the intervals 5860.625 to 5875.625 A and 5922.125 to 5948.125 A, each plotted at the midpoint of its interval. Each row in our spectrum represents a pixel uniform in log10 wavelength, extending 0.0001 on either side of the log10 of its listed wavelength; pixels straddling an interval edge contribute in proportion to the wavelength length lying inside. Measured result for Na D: 3.0 A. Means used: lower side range 6.28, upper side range 6.38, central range 5.74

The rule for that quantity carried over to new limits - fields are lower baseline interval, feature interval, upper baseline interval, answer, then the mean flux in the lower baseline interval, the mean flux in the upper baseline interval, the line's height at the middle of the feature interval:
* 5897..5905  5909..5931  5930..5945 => -1.2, 5.87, 6.32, 6.1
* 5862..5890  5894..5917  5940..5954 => 0.3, 6.1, 6.19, 6.14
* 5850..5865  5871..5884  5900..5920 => -0.2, 6.21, 6.27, 6.23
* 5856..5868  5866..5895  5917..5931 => 1.6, 6.19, 6.43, 6.26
